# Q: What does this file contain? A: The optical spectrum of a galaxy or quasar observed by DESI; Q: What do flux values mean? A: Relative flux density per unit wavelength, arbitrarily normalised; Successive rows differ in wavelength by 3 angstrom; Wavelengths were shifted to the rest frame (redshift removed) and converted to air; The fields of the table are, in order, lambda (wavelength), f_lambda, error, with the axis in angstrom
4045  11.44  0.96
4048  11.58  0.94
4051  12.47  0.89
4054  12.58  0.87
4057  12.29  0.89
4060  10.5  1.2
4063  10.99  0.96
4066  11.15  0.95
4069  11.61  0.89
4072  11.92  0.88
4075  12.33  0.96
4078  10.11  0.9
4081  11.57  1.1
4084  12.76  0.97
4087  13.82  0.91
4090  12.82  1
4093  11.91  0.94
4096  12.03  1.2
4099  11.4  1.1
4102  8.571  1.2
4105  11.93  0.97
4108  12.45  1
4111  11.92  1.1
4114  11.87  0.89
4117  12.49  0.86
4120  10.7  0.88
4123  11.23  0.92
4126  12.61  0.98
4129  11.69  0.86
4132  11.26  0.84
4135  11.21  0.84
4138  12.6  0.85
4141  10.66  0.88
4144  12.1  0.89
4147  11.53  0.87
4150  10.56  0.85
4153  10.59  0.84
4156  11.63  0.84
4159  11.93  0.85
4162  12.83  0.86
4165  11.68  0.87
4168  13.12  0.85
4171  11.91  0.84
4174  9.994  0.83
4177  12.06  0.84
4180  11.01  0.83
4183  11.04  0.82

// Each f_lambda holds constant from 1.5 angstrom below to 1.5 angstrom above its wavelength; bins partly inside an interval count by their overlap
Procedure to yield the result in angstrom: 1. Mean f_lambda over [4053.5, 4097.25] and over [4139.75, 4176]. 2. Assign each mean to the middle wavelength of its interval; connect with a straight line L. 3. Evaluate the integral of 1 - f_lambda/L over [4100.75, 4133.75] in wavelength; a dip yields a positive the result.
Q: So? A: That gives 0.5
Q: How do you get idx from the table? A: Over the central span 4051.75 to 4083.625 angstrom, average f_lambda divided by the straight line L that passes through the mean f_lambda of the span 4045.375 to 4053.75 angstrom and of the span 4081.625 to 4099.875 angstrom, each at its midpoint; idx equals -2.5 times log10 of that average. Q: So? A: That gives 0.059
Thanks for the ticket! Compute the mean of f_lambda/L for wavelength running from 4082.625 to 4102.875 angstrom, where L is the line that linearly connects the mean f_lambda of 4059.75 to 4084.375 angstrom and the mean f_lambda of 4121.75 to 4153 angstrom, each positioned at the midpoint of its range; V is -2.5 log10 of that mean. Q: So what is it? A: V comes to -0.05 mag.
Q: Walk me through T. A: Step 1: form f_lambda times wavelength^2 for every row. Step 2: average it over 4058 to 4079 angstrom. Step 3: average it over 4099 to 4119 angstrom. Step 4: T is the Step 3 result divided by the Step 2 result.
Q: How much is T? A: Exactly 1.0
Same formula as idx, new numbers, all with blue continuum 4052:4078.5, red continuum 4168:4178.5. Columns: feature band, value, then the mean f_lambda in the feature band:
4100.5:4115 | 0.02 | 11.3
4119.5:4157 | 0.01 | 11.4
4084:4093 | -0.13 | 13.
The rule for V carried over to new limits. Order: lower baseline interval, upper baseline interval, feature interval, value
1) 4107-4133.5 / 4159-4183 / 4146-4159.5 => 0.055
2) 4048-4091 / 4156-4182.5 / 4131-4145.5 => 0.022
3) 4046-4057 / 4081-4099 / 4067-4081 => 0.079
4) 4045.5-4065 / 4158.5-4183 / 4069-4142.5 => -0.001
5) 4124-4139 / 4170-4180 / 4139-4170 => -0.016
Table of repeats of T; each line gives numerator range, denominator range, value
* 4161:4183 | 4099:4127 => 1.05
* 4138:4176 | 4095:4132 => 1.02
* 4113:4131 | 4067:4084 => 1.04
